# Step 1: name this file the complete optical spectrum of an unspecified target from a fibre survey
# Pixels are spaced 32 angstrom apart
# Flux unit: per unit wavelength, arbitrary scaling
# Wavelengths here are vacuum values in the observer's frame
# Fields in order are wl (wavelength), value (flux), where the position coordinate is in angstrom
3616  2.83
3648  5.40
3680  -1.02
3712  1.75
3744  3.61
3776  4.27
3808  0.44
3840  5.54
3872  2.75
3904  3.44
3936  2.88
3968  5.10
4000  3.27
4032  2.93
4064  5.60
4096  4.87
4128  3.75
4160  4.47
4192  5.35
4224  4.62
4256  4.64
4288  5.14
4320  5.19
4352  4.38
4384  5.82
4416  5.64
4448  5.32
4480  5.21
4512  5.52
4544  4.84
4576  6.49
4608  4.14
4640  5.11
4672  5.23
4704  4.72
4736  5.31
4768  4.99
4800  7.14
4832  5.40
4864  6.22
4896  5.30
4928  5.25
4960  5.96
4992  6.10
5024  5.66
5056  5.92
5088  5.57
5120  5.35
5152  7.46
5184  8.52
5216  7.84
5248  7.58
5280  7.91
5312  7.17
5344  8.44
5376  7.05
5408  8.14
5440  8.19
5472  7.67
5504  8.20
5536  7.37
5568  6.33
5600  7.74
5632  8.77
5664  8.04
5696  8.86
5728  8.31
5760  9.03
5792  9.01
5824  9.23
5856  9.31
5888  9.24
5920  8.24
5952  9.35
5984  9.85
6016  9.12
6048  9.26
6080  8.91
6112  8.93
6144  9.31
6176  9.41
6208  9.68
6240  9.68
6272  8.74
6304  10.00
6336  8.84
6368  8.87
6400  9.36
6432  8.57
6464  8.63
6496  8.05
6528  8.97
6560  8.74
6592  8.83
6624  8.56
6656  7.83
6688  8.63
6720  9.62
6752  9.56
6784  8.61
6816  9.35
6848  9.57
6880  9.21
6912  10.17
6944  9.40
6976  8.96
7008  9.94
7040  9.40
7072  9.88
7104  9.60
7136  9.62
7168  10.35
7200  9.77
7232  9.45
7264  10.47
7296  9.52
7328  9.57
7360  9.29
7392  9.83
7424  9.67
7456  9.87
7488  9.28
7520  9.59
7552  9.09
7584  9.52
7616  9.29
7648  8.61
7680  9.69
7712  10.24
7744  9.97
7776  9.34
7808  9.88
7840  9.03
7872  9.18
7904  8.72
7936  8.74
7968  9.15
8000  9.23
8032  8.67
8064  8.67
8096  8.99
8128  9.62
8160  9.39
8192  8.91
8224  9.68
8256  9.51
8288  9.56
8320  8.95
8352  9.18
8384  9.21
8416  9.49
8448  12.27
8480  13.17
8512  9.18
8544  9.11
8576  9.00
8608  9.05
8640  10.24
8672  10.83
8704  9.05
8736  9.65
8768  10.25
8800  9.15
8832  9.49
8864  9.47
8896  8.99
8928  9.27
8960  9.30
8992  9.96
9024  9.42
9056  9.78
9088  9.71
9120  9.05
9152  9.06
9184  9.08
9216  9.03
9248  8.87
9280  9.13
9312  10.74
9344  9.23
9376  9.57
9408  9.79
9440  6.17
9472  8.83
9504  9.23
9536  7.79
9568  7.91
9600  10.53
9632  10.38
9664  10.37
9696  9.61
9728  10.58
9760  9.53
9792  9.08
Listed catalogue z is 0.289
